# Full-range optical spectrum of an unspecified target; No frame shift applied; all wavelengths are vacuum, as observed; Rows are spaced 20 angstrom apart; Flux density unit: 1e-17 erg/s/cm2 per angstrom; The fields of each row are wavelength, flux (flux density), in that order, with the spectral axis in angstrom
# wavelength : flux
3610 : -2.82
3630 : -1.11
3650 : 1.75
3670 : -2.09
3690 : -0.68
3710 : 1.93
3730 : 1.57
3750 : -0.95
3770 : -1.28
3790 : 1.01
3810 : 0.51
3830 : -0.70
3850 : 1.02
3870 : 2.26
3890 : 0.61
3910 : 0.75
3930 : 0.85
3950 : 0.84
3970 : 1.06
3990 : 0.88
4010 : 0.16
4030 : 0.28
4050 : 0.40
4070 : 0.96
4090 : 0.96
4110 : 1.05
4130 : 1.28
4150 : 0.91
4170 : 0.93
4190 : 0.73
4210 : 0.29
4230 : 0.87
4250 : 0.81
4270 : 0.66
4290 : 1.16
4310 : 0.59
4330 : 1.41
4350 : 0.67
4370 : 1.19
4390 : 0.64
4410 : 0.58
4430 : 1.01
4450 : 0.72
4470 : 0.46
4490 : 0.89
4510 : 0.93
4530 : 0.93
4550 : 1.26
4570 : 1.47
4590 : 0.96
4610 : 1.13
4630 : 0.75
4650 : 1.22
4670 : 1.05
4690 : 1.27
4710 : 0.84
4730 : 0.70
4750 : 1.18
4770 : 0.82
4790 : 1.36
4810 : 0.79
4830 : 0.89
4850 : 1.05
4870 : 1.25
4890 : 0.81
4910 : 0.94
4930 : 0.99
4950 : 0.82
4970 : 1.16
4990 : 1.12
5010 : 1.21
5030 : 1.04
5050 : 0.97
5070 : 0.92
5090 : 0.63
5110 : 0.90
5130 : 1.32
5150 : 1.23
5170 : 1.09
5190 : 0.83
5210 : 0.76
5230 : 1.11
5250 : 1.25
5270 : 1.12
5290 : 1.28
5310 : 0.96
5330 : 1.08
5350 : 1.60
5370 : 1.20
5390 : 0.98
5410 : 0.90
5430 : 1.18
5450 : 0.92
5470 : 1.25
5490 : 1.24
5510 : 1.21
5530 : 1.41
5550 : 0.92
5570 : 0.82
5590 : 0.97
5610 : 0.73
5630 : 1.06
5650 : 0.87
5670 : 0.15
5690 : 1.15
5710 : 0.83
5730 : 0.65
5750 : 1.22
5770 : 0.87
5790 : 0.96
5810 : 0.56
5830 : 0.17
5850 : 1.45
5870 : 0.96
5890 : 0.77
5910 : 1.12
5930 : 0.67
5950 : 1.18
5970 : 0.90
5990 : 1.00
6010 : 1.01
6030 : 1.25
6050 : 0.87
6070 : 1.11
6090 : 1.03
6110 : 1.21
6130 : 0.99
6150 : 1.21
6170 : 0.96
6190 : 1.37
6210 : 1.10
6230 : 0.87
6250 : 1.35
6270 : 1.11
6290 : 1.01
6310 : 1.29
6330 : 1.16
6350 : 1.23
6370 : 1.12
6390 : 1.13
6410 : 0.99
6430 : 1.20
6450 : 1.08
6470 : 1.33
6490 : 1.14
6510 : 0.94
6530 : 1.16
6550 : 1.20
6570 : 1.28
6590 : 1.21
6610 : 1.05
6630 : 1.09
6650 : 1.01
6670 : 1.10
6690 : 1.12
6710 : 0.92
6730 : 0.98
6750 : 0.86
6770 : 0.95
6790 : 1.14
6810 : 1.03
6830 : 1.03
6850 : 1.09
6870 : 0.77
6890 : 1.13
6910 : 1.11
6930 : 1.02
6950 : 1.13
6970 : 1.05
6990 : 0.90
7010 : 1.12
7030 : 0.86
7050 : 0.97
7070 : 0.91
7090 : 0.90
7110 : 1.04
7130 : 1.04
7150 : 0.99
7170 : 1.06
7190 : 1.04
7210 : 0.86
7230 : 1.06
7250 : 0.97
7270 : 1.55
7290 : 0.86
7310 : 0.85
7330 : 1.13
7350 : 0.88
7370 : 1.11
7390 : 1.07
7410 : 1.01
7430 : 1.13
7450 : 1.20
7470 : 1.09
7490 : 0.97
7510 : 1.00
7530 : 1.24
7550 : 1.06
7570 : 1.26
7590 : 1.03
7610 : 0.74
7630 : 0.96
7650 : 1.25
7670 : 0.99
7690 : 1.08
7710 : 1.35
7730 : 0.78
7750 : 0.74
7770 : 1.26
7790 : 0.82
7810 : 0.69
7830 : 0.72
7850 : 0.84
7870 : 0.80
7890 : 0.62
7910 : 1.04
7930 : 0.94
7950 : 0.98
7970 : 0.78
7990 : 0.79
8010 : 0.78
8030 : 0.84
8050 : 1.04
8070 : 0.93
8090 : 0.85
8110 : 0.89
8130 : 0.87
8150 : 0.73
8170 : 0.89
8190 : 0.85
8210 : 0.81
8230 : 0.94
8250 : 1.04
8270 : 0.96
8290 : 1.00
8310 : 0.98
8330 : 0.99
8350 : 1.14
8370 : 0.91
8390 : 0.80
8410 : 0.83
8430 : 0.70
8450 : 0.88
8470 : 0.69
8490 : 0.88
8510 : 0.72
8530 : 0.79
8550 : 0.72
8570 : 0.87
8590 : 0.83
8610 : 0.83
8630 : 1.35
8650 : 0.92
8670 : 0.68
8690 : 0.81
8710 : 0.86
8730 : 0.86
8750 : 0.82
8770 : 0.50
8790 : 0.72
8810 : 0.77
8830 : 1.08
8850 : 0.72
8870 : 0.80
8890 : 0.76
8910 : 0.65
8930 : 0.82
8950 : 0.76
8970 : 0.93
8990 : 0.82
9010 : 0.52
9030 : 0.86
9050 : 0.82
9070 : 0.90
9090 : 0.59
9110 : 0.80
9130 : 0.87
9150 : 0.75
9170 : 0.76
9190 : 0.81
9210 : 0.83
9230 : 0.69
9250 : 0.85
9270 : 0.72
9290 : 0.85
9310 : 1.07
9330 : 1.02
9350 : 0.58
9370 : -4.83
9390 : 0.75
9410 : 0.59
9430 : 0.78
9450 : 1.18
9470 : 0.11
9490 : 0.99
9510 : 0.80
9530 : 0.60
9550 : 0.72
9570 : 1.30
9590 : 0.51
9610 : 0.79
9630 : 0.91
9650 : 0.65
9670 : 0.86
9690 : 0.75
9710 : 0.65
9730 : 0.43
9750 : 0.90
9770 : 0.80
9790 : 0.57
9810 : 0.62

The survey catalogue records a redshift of 0.11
